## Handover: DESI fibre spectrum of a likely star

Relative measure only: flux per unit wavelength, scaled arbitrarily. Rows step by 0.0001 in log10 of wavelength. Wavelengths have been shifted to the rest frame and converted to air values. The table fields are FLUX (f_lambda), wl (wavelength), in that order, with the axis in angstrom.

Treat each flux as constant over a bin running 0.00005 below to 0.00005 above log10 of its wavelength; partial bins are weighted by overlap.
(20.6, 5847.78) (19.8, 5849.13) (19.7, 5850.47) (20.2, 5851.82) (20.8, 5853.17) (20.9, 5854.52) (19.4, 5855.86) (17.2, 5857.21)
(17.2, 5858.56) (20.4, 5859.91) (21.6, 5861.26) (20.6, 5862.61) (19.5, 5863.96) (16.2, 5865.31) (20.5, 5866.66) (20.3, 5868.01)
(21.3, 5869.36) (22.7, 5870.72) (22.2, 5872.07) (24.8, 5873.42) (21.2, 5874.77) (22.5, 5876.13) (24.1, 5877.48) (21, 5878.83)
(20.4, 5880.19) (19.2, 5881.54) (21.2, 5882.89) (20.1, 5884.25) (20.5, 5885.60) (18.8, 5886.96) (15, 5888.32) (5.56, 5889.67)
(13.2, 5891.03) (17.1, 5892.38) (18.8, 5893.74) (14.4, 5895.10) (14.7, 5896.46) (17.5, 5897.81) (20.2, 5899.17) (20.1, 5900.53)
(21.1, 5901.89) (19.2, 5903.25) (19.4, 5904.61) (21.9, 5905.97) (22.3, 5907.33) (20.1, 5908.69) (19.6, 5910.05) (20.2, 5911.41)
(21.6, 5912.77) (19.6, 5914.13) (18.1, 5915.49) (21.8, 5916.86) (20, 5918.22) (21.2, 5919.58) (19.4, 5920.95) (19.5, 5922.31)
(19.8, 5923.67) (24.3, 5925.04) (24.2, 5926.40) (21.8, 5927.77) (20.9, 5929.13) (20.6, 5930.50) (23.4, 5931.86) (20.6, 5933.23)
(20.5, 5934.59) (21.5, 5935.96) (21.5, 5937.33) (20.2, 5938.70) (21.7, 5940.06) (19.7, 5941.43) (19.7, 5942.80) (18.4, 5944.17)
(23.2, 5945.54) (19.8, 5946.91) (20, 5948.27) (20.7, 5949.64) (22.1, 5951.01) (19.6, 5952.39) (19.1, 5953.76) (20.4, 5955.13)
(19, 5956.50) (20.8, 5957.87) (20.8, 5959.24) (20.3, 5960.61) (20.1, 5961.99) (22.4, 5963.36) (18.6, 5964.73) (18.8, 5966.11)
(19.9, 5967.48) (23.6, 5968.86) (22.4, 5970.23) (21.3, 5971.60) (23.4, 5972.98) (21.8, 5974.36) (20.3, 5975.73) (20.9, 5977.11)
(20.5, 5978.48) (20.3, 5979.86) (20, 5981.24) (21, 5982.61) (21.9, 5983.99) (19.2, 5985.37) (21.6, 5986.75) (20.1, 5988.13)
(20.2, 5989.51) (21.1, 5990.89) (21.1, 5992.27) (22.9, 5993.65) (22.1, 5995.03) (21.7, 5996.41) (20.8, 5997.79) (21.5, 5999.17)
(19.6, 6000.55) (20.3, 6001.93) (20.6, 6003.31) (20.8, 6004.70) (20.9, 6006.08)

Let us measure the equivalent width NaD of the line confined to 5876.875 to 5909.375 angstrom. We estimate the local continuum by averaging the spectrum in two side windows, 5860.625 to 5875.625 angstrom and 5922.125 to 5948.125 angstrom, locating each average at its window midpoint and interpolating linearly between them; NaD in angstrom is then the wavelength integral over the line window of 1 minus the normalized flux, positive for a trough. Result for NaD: 3.8 angstrom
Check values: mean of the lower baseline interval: 21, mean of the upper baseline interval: 21.1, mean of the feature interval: 18.6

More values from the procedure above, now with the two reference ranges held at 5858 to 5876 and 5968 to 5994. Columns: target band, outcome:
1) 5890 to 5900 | 2.2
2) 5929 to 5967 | 1.0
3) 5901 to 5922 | 0.6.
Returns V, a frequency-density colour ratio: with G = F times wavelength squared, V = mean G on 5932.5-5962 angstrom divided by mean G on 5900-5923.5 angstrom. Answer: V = 1.0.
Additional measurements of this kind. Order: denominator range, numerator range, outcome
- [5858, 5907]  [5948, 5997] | 1.11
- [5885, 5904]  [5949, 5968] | 1.22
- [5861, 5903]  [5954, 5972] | 1.10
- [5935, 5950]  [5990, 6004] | 1.05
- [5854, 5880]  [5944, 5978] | 1.03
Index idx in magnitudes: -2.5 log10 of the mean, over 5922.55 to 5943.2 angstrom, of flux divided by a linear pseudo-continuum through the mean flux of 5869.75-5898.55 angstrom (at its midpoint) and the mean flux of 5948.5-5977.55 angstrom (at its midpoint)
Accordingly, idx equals -0.07 mag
